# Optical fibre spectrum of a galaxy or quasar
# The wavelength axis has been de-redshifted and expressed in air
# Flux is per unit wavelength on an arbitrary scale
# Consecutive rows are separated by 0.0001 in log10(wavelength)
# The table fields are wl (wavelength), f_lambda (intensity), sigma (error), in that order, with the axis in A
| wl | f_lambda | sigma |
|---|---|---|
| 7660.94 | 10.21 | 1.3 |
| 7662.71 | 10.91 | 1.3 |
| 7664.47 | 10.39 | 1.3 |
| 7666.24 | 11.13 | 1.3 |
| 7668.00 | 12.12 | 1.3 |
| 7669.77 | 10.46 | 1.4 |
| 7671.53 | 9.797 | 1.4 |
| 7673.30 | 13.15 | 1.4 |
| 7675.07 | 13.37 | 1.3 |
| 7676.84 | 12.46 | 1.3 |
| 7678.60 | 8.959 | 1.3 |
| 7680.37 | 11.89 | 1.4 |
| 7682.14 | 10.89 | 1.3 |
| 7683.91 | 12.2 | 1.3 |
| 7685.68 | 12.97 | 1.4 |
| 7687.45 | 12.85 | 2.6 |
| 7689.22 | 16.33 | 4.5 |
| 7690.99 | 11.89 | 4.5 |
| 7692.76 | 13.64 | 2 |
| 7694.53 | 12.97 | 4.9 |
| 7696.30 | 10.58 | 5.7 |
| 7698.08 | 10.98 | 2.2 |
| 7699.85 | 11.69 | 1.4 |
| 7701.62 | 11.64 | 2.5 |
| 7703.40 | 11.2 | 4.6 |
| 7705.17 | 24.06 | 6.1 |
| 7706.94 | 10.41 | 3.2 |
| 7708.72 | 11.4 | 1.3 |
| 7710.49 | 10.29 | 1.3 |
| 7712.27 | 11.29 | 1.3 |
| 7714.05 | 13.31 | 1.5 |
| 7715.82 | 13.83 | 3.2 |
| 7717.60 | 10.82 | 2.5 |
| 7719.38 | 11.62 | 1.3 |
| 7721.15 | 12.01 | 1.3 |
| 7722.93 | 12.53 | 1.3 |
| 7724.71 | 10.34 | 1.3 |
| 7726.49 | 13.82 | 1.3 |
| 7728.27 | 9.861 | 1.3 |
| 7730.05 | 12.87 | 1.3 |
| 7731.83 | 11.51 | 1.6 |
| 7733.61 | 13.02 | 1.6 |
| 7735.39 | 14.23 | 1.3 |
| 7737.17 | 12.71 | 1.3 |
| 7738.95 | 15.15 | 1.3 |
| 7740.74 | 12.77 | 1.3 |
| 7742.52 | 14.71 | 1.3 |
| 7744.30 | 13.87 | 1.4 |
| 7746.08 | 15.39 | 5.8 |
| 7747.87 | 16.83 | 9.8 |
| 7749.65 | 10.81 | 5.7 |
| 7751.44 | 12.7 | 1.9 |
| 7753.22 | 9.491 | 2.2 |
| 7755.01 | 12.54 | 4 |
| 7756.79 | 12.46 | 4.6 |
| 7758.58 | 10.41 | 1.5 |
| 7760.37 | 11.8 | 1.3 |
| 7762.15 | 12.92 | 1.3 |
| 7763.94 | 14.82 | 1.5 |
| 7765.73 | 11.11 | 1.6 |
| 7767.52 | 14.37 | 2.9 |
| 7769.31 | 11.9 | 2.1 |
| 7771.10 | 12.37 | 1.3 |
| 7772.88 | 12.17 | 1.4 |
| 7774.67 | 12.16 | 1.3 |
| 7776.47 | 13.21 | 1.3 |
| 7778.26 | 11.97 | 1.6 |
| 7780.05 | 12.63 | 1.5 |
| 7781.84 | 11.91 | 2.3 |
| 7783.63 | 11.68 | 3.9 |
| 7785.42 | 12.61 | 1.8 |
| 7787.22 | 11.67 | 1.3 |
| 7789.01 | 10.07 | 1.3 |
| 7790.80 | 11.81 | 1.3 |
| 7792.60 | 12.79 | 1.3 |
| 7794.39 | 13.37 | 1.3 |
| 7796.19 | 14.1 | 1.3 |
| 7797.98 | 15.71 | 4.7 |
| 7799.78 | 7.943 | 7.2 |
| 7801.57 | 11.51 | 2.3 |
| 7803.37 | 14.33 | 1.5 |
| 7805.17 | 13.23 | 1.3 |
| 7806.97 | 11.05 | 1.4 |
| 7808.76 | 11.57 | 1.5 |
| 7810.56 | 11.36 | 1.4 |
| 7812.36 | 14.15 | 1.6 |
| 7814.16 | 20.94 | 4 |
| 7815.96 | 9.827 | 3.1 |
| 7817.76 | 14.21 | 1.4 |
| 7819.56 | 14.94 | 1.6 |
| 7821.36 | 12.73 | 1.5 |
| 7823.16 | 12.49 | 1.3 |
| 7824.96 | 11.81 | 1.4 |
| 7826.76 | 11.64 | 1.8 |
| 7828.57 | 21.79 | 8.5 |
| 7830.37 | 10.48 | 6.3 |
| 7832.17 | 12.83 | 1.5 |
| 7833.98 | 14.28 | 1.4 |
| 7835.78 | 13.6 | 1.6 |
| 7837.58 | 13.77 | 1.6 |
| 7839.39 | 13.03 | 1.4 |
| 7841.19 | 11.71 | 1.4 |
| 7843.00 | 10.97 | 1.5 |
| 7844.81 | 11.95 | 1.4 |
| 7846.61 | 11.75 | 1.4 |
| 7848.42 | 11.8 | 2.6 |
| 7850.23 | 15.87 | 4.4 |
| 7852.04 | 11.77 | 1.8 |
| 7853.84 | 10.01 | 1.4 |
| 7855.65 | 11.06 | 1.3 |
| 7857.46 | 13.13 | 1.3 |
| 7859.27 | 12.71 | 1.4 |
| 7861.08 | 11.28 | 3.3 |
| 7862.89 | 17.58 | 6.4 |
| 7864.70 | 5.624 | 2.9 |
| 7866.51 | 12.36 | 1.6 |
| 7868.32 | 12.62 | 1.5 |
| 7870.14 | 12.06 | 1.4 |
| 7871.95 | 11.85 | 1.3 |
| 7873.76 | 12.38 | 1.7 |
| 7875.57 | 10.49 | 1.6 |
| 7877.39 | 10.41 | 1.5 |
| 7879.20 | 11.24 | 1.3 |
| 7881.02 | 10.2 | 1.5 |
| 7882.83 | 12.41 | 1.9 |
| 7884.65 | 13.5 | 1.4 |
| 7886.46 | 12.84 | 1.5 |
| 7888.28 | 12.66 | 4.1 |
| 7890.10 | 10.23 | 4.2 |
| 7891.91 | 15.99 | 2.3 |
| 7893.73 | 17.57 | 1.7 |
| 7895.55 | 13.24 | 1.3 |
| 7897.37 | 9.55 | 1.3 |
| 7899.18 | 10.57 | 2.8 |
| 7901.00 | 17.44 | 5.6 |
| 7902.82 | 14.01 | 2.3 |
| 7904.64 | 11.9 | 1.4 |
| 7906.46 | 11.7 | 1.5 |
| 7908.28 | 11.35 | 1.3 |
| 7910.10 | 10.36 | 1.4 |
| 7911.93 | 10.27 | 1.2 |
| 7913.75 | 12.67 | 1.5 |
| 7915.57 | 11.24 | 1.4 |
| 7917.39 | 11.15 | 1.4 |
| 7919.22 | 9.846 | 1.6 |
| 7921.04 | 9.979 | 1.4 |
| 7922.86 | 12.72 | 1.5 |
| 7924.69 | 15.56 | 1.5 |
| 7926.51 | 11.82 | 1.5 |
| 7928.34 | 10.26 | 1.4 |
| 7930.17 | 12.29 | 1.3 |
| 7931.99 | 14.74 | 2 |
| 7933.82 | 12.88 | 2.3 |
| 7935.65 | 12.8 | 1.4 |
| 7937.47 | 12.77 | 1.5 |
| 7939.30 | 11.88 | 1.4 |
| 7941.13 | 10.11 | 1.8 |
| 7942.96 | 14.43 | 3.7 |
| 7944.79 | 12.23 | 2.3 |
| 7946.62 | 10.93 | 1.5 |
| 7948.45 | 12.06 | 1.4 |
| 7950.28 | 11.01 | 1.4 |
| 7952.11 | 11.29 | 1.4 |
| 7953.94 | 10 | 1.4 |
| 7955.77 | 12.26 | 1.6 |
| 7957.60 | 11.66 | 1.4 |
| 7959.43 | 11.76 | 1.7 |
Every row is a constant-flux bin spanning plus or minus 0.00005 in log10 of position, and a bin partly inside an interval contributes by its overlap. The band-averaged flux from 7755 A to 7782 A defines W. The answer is 12.4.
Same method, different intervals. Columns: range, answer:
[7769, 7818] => 12.6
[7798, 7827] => 12.8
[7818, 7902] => 12.6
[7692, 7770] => 12.7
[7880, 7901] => 12.8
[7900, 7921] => 11.9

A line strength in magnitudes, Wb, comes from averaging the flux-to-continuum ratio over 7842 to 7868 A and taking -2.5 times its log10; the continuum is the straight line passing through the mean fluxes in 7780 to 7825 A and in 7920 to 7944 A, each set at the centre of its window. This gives 0.05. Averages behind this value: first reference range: 12.7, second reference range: 12.5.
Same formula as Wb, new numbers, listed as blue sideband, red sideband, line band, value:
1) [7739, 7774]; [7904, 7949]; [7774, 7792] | 0.07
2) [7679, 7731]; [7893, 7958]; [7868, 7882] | 0.08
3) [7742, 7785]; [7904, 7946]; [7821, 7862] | -0.03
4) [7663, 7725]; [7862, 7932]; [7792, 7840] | -0.10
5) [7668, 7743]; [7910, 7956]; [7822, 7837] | -0.13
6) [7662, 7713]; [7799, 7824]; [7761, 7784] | 0.01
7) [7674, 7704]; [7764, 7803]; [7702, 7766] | -0.04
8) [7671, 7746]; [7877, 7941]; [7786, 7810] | 0.02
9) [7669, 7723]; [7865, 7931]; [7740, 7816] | -0.04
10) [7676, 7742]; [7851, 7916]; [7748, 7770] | 0.01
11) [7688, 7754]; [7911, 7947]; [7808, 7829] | -0.11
